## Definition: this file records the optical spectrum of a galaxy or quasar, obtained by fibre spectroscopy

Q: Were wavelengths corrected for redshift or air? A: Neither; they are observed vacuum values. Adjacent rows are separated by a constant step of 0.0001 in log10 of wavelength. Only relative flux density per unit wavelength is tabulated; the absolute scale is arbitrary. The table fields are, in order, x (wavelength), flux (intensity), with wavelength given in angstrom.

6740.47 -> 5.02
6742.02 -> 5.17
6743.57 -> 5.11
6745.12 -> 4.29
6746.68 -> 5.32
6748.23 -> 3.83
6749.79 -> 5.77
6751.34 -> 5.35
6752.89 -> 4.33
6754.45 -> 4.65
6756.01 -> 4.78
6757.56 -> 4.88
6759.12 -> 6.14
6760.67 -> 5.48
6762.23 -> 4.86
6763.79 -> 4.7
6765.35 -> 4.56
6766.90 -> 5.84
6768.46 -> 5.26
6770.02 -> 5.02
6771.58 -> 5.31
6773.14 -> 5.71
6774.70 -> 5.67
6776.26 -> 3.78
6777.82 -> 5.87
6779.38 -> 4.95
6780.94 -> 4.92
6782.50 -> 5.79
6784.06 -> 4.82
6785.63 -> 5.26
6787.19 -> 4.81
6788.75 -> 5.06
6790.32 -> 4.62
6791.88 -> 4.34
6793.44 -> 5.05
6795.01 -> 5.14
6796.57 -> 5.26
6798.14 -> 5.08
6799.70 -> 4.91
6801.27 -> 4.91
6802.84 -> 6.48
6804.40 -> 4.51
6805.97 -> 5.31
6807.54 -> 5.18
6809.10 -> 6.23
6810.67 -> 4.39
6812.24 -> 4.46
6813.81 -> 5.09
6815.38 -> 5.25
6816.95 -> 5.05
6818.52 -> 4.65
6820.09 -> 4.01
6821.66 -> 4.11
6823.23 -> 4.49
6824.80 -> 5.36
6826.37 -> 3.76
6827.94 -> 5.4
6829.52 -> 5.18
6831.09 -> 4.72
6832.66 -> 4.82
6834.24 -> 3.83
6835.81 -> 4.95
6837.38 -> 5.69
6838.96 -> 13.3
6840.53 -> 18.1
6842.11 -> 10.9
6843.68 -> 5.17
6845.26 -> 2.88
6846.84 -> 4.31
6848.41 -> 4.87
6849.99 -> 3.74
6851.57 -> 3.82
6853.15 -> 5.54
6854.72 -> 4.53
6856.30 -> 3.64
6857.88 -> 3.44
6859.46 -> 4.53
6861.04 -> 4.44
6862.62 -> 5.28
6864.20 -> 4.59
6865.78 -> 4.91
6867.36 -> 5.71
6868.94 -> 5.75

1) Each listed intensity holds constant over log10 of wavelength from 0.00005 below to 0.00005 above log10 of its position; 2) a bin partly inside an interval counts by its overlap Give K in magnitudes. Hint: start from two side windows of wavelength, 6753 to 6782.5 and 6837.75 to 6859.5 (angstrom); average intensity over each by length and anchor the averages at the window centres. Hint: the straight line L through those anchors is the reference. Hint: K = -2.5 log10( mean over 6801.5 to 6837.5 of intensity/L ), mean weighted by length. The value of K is 0.21 mag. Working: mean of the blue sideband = 5.13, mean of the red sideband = 6.39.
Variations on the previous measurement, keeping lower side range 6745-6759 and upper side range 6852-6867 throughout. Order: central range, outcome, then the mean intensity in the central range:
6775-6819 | -0.07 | 5.05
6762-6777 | -0.05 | 5.08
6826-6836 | -0.01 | 4.69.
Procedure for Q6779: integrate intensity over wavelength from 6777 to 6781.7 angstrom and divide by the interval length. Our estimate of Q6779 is 5.24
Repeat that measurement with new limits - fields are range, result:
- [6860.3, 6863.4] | 4.87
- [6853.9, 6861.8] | 4.12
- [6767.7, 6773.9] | 5.32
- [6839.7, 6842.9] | 14.5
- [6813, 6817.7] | 5.12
